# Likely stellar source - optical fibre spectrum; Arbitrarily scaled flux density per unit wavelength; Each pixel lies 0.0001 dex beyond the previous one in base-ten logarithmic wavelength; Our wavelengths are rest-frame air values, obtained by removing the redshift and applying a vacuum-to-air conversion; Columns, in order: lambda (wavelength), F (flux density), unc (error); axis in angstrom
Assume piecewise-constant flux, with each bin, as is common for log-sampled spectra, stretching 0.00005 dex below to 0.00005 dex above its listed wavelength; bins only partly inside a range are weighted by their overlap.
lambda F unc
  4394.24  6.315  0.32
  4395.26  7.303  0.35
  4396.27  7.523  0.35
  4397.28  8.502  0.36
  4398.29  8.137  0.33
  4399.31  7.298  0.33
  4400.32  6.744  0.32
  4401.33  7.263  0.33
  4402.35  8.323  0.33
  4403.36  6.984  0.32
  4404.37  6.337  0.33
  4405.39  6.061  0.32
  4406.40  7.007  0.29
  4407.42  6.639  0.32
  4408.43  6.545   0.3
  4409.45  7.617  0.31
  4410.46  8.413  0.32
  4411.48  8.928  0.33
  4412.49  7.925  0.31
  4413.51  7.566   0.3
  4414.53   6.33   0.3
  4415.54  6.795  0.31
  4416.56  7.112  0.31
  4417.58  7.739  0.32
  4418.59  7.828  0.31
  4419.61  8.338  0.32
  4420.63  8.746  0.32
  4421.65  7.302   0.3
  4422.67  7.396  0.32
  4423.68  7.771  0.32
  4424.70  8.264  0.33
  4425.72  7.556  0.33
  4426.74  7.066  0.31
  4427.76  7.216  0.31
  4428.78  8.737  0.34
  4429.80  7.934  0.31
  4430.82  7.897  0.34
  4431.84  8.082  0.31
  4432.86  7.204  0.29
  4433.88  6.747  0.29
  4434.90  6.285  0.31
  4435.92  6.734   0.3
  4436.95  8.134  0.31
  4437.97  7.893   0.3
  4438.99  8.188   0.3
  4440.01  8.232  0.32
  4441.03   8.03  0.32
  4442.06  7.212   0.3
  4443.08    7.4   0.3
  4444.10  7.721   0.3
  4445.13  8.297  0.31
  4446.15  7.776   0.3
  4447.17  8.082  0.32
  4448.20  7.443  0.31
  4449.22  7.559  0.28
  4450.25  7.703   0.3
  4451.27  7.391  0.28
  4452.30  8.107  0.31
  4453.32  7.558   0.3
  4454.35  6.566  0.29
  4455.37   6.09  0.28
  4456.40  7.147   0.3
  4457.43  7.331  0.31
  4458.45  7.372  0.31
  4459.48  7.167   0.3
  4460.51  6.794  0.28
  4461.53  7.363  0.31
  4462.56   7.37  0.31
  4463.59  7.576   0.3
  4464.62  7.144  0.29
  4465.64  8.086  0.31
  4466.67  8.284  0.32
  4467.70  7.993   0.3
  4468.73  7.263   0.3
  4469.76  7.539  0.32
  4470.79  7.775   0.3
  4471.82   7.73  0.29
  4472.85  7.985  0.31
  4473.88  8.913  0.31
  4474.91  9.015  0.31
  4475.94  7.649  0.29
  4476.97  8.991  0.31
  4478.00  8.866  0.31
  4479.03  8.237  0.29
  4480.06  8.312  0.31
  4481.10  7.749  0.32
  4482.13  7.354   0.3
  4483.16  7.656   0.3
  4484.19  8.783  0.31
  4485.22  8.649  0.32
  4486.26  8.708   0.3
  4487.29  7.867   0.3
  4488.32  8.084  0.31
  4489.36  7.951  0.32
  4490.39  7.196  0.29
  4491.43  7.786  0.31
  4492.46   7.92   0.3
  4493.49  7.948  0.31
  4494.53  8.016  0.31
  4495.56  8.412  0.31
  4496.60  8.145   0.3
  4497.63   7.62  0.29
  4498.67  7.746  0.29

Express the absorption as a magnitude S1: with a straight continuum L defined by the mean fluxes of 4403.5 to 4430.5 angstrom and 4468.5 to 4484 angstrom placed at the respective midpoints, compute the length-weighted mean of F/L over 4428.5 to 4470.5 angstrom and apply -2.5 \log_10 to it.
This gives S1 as 0.04 mag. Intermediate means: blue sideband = 7.5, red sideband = 8.1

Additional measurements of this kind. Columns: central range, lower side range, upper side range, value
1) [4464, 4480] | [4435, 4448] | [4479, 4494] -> -0.02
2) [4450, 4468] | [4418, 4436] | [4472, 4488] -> 0.09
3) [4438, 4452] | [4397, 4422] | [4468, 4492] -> 0.00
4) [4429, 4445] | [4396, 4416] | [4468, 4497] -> 0.00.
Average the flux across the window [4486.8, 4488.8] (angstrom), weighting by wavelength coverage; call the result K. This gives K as 7.99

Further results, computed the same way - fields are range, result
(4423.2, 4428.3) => 7.57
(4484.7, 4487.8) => 8.41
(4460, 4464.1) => 7.28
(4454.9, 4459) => 6.99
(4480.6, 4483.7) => 7.61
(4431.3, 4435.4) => 7.09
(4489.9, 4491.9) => 7.47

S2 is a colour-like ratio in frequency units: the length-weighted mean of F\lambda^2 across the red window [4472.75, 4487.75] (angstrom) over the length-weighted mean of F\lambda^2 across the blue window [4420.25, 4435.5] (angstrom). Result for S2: 1.12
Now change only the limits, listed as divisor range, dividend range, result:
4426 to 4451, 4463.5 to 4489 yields 1.08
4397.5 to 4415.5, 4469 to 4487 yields 1.16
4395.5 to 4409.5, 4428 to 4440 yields 1.08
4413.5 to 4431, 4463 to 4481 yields 1.08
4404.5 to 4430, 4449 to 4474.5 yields 1.02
